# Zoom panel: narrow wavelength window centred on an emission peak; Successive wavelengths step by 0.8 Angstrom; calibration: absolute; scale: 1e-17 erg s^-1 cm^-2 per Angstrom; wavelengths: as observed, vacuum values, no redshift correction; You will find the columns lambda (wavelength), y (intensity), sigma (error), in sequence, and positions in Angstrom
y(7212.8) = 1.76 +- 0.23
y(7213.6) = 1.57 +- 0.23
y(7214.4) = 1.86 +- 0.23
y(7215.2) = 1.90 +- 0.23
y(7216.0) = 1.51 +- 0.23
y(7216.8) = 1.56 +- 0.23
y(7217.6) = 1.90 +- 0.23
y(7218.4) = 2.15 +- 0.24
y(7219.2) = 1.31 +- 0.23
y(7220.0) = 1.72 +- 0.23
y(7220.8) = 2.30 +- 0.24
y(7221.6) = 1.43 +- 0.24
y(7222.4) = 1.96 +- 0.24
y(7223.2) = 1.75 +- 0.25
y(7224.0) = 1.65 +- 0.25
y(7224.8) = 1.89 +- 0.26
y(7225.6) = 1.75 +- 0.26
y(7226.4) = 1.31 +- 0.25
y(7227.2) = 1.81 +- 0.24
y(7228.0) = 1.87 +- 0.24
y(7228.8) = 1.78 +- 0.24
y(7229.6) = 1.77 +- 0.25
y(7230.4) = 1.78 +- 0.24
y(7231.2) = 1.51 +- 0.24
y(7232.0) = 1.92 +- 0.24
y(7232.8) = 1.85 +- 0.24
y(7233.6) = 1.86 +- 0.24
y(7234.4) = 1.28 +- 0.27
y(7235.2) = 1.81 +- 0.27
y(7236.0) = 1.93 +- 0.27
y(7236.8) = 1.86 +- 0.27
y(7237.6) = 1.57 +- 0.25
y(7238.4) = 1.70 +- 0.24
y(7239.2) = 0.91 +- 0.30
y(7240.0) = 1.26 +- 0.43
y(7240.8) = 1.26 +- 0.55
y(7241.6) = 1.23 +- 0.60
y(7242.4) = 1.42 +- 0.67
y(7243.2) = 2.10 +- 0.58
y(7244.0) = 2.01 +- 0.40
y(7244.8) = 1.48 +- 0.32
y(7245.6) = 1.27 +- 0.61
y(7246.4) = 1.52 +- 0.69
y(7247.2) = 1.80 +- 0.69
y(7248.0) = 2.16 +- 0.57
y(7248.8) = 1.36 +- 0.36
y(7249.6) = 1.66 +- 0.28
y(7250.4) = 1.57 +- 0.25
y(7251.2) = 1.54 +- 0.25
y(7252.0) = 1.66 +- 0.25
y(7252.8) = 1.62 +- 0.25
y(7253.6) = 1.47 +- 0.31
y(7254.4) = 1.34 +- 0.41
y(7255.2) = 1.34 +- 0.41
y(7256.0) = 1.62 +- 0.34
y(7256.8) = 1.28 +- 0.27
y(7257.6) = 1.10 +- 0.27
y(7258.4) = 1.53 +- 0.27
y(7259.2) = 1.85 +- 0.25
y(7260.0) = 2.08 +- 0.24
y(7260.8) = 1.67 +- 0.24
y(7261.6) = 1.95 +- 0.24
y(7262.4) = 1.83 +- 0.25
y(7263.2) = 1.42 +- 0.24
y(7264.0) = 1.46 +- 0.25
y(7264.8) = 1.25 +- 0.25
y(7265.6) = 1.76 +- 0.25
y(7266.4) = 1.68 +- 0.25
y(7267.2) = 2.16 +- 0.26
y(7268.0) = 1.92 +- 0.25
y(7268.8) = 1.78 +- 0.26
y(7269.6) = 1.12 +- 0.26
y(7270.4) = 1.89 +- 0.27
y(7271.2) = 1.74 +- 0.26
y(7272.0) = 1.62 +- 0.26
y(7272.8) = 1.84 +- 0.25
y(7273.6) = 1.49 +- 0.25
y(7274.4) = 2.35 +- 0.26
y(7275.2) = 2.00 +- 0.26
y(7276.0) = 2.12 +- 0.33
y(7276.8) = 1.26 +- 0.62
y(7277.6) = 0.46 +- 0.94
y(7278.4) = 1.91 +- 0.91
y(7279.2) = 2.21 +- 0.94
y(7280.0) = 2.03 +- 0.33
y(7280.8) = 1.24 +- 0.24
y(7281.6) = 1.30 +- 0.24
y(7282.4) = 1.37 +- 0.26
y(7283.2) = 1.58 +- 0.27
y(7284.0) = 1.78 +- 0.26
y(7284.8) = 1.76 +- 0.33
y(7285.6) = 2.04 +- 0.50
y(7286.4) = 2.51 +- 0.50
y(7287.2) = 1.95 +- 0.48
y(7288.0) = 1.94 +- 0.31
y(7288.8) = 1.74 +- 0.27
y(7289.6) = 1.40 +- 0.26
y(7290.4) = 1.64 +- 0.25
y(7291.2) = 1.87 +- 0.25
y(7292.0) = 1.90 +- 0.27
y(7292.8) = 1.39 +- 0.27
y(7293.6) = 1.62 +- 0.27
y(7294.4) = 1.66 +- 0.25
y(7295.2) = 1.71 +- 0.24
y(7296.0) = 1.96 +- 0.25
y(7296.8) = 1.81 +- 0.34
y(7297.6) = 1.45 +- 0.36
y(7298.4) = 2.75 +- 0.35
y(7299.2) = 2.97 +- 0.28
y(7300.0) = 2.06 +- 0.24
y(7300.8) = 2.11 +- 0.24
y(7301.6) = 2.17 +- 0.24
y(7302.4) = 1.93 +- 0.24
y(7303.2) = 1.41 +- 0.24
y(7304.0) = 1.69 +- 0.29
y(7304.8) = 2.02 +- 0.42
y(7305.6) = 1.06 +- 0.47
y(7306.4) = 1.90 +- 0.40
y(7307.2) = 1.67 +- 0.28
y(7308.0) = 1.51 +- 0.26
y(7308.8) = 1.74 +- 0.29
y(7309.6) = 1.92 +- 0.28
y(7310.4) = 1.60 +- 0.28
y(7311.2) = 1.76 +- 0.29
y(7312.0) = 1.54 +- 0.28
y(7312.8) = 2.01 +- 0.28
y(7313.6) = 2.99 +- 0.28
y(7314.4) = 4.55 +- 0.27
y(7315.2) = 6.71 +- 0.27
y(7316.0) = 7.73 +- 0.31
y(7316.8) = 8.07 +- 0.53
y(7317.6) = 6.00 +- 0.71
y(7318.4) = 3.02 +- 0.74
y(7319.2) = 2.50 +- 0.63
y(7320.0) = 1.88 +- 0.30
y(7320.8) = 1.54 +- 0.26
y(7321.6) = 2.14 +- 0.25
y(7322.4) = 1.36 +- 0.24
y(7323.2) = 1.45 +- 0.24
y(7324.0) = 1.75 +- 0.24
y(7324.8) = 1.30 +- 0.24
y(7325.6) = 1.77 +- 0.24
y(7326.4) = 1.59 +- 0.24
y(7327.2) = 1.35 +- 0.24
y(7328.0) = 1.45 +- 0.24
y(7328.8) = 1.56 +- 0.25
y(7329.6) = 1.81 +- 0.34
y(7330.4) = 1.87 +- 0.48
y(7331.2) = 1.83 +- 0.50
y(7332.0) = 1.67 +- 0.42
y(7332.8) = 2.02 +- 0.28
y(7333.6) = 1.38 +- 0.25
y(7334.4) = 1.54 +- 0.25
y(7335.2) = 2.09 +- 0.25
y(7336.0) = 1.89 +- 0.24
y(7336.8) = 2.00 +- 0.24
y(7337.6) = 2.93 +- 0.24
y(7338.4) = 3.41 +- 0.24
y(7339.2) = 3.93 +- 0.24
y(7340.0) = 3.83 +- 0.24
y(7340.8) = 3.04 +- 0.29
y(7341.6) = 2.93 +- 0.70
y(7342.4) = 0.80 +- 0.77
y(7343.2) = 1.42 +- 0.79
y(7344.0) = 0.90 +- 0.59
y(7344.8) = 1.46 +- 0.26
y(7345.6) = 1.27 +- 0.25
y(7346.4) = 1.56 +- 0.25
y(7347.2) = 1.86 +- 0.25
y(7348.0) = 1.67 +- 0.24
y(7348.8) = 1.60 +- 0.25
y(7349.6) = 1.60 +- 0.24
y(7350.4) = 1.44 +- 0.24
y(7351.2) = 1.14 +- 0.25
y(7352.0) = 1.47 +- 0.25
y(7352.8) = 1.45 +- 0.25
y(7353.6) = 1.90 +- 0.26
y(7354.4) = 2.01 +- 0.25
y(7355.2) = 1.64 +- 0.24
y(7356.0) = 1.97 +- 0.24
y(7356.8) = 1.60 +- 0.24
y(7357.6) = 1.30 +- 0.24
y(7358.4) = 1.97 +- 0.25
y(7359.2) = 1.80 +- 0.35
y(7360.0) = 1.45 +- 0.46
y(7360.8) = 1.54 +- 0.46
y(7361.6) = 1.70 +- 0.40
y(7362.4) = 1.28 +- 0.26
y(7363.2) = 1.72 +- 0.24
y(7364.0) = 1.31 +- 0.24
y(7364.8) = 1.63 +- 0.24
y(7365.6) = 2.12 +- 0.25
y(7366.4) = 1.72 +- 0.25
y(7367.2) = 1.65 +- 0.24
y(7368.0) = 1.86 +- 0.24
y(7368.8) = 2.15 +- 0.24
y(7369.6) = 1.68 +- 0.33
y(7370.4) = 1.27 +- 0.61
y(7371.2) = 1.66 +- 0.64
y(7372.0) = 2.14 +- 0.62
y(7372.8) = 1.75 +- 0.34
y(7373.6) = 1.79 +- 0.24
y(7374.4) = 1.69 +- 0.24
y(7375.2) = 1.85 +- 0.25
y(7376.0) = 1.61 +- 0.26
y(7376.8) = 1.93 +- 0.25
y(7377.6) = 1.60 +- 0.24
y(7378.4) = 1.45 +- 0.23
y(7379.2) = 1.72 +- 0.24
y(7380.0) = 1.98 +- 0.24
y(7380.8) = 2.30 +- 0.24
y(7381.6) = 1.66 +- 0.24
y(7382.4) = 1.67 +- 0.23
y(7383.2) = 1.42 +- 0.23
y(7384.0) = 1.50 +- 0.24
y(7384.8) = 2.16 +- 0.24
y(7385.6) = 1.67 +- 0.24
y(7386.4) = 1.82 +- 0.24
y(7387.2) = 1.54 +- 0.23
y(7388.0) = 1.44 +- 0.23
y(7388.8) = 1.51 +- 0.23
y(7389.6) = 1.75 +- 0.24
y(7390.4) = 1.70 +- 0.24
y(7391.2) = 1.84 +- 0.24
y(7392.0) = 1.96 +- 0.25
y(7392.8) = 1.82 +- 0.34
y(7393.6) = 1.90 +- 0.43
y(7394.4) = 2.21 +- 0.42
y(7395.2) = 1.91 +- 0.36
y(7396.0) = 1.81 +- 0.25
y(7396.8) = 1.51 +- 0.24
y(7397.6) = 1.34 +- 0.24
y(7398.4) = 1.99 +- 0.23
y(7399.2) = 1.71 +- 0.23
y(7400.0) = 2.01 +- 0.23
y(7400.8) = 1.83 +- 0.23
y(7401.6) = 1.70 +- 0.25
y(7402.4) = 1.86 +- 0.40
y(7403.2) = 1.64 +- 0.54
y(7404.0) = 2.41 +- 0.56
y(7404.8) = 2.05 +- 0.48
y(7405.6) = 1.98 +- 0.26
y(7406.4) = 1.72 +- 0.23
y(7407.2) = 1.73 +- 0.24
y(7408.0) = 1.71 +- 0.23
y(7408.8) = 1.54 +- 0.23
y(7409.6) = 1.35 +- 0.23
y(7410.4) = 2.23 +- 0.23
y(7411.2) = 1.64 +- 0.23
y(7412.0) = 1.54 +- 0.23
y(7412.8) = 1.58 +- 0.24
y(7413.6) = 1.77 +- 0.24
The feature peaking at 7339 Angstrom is [N II]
